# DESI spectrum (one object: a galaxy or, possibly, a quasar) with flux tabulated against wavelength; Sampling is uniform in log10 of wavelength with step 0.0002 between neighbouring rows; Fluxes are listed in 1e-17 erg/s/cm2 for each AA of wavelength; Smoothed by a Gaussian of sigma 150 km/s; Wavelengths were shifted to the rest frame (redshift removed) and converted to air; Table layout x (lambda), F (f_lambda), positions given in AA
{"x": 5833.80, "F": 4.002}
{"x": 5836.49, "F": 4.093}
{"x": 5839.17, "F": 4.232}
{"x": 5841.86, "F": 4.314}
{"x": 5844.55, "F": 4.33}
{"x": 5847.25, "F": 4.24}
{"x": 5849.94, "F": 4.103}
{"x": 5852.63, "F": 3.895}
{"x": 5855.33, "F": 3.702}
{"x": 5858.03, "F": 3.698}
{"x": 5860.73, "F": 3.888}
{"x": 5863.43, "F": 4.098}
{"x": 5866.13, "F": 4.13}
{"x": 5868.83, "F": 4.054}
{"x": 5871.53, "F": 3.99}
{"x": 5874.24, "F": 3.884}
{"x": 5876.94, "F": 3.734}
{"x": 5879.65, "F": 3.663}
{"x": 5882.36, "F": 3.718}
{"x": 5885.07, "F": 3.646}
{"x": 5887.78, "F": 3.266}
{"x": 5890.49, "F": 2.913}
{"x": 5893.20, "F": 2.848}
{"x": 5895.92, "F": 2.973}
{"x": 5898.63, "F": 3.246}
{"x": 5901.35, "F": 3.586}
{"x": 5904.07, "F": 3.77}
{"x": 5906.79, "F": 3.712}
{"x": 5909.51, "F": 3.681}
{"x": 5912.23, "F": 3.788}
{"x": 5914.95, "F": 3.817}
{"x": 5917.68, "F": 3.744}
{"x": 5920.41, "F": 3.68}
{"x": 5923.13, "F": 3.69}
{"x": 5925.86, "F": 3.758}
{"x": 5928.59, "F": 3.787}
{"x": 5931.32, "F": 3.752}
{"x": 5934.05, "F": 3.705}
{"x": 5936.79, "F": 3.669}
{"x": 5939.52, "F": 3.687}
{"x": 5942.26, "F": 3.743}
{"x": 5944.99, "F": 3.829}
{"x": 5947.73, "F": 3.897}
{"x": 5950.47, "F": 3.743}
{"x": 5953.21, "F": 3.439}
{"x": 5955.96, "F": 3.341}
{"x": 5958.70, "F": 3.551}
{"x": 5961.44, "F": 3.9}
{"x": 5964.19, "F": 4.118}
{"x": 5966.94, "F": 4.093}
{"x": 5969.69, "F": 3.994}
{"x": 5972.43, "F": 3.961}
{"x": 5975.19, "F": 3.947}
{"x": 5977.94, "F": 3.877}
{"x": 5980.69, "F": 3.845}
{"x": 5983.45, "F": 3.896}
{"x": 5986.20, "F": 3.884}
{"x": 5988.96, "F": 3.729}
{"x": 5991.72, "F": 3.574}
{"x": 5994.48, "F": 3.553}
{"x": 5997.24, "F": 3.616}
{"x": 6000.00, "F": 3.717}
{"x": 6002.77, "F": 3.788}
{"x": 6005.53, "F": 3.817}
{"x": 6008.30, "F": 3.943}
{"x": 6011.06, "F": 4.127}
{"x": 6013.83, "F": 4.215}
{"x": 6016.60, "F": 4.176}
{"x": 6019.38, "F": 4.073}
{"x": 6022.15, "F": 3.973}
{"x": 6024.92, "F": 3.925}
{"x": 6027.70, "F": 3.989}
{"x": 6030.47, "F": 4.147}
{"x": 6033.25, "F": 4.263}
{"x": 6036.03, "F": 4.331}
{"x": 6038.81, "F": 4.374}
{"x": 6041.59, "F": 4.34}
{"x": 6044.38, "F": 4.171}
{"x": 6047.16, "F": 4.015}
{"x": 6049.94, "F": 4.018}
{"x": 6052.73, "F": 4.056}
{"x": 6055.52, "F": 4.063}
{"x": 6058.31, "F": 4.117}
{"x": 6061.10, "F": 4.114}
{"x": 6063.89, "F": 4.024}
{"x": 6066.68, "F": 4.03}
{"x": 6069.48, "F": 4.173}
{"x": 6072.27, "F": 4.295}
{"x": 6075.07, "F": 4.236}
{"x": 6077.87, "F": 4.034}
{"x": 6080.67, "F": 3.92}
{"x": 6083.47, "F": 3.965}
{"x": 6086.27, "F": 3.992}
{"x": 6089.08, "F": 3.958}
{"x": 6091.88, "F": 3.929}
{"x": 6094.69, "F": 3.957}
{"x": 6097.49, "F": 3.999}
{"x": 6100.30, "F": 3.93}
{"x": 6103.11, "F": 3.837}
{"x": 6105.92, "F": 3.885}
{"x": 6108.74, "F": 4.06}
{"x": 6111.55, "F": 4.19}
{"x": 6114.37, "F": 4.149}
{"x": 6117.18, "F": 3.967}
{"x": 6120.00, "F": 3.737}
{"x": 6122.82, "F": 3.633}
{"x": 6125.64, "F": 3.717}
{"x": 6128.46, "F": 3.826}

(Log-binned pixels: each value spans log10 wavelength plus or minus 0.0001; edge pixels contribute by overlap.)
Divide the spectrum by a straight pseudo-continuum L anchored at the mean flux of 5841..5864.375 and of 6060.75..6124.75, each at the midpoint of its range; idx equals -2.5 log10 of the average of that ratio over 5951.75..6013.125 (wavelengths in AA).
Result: 0.055 mag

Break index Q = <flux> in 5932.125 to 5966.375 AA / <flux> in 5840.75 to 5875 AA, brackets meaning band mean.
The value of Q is 0.93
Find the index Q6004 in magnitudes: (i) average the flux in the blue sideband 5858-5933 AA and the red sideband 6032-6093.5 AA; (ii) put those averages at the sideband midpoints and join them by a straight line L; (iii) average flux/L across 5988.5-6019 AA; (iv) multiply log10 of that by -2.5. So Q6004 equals 0.03 mag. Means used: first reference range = 3.66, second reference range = 4.11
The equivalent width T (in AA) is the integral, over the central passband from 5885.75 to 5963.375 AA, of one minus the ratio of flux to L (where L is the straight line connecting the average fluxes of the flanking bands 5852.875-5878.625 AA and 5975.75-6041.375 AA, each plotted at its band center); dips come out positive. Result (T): 6.6 AA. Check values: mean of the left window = 3.9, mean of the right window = 3.96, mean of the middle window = 3.59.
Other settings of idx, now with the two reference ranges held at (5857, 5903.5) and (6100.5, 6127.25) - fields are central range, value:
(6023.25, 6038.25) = -0.09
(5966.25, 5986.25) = -0.06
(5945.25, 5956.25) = 0.01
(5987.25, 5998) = 0.04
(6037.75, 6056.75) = -0.09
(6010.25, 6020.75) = -0.10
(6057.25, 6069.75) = -0.07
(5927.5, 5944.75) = -0.01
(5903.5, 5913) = -0.03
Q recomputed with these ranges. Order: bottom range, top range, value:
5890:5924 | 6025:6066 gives 1.18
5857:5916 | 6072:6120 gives 1.10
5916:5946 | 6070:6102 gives 1.08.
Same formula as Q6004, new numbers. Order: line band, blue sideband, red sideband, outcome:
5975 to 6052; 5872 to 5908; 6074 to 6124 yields -0.060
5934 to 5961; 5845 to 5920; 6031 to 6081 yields 0.058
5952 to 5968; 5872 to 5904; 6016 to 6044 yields 0.020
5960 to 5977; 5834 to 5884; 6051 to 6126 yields -0.001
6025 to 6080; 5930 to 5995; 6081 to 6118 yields -0.060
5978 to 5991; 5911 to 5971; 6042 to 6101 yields 0.008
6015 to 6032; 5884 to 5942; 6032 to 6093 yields -0.023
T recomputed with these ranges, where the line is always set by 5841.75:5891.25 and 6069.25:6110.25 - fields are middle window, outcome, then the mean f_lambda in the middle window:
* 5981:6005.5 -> 1.31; 3.73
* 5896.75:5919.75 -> 1.37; 3.65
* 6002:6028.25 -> -0.34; 4.01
